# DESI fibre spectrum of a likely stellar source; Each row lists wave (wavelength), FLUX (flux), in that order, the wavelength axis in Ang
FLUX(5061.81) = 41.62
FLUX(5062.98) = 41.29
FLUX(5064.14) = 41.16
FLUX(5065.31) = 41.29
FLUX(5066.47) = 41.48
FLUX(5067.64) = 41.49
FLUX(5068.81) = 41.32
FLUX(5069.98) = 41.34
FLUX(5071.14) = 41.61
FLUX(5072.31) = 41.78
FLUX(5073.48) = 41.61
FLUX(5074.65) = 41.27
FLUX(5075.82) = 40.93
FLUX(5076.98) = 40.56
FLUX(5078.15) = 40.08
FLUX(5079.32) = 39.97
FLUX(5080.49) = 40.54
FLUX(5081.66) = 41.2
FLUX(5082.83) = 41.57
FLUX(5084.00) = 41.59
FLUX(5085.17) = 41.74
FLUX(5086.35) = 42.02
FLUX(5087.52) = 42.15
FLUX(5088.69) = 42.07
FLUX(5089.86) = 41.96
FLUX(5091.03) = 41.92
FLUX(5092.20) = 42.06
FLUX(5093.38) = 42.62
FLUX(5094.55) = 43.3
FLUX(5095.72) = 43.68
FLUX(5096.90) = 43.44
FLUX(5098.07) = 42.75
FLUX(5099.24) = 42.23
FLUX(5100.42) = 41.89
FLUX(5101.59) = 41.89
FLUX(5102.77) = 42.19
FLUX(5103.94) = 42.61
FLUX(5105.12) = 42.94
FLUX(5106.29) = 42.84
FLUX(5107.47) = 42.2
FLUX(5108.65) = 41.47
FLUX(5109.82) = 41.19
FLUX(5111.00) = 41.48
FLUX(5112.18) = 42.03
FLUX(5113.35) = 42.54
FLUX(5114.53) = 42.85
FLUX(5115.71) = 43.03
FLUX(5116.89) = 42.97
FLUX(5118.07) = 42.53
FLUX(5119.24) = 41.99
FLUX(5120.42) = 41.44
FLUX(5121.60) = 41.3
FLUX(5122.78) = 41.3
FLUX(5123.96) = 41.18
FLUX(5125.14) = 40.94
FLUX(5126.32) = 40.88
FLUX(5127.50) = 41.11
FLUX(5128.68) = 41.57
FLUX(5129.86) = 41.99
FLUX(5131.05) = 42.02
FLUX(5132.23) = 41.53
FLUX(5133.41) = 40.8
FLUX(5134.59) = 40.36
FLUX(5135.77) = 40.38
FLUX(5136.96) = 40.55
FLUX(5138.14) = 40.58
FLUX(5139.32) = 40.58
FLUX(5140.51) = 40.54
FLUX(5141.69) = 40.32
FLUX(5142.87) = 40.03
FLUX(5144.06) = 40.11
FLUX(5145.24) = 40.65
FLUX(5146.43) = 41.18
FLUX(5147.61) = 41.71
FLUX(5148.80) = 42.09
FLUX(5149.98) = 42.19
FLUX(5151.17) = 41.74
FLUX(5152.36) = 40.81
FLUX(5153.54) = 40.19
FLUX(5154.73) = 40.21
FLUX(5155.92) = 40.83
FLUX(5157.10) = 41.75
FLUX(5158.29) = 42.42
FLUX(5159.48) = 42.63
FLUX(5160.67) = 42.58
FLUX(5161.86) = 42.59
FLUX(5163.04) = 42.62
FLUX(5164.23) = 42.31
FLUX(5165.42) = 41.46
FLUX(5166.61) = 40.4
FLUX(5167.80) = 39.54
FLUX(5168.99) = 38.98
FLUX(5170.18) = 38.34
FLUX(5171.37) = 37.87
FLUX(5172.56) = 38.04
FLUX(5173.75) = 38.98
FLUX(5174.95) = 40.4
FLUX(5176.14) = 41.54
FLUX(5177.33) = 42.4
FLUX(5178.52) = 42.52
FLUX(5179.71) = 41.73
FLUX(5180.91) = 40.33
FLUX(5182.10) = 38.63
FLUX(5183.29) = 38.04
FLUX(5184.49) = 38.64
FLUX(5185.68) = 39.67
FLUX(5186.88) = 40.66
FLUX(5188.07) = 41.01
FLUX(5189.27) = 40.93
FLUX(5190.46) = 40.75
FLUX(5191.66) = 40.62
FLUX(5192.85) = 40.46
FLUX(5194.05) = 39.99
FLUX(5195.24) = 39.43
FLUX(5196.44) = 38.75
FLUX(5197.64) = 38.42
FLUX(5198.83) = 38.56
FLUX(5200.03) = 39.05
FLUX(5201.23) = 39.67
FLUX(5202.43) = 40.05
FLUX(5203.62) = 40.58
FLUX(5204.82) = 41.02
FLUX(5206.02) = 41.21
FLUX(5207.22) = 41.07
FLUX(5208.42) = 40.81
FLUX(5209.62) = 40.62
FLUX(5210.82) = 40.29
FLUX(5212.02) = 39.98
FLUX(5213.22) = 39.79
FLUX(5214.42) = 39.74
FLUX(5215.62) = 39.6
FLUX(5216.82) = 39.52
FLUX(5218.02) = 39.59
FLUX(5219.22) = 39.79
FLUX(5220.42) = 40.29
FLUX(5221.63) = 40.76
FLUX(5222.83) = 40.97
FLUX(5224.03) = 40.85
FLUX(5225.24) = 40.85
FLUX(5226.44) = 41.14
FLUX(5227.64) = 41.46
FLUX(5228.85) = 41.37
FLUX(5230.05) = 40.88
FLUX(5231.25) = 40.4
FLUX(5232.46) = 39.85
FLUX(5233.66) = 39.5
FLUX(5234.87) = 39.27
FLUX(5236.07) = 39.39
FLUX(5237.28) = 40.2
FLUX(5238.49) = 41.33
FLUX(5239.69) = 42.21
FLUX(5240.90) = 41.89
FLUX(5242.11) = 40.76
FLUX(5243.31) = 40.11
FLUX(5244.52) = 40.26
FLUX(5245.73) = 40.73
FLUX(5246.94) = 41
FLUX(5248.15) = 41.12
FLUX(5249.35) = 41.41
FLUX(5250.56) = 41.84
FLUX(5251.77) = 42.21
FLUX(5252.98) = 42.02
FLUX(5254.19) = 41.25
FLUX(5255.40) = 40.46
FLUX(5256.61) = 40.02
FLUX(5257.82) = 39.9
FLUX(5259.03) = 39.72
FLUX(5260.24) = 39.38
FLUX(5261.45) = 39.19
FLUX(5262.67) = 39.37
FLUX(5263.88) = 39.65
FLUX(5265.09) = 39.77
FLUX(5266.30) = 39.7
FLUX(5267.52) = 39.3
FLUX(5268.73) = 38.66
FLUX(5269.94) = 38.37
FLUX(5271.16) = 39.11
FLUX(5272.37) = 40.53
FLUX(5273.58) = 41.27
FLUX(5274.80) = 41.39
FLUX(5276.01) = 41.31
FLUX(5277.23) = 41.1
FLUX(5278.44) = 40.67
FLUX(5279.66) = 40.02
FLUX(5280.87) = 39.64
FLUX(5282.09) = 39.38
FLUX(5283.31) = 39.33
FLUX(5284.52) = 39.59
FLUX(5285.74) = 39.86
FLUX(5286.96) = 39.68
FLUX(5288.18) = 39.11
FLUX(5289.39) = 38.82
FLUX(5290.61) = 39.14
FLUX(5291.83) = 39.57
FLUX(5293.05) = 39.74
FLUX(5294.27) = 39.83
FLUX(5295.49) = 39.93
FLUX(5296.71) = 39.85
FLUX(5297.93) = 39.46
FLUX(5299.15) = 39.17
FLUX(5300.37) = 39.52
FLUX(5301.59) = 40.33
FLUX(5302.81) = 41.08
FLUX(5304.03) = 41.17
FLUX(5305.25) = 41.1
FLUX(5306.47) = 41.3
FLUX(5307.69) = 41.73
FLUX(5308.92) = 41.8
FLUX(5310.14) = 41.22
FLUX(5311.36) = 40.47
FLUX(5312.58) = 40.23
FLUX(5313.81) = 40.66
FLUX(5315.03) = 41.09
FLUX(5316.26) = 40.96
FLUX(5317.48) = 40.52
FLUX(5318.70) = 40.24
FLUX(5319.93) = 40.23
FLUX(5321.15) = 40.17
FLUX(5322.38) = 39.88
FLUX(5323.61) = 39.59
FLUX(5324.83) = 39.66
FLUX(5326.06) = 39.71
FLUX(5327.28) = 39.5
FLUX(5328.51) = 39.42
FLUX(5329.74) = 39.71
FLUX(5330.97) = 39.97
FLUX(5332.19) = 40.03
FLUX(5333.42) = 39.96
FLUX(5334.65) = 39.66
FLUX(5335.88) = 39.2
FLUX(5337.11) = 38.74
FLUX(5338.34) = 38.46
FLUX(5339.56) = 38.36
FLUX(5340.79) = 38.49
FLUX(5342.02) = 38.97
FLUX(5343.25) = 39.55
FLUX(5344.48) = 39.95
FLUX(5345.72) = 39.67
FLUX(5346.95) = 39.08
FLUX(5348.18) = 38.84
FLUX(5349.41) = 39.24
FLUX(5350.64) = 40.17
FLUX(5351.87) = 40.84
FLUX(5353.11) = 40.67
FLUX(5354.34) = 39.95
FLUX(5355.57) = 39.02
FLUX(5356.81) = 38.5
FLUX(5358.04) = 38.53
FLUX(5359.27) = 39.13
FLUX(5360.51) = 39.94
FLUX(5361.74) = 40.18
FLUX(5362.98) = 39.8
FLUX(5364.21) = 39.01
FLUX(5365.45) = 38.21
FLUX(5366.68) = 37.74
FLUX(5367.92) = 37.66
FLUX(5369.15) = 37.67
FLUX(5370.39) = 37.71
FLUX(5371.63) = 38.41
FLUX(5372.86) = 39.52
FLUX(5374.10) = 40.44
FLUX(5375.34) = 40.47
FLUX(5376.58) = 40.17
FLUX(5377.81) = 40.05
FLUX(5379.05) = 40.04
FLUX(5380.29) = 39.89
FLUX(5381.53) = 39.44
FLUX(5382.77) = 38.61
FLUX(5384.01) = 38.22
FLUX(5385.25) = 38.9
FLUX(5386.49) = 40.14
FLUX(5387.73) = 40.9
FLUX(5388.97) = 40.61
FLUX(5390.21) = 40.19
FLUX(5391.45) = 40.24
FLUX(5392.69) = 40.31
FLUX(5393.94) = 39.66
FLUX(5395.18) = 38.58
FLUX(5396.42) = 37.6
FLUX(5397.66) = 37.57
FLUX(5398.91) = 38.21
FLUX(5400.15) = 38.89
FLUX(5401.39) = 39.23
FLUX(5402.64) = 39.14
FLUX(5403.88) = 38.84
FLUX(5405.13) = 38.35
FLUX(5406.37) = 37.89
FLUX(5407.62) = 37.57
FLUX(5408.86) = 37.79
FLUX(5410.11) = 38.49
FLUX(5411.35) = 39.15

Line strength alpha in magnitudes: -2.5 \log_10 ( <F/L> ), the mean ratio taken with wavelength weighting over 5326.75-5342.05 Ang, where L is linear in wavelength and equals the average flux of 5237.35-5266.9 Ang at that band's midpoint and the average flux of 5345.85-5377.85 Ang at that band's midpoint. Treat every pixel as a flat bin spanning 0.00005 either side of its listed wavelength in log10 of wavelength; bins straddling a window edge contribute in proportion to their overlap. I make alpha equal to 0.01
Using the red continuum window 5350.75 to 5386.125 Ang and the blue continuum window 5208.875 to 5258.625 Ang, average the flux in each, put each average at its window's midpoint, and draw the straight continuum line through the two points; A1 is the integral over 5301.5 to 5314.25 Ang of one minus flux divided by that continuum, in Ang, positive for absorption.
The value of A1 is -0.38 Ang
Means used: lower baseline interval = 40.6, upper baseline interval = 39.3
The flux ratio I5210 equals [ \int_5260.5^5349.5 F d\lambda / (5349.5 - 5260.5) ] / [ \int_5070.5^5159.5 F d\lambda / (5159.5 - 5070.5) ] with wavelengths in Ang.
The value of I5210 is 0.96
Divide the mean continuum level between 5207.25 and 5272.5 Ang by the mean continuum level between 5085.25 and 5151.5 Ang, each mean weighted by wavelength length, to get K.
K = 1.0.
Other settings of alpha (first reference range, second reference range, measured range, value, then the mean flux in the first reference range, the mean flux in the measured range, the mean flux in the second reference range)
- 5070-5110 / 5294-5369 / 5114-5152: 0.01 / 41.9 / 41.3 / 39.8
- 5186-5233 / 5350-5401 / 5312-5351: 0.00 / 40.3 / 39.7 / 39.3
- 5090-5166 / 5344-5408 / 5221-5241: 0.00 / 41.7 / 40.7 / 39.2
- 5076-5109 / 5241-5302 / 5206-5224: 0.01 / 42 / 40.3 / 40.1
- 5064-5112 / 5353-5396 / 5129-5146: 0.02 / 41.8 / 40.7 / 39.4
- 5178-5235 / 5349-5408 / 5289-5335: -0.02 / 40.2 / 40.2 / 39.2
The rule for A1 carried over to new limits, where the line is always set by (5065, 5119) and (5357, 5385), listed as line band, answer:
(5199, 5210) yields 0.1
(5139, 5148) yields 0.2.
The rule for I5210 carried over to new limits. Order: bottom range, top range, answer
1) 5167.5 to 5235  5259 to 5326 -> 1.00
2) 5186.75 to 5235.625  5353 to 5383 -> 0.97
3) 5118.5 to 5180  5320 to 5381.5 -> 0.96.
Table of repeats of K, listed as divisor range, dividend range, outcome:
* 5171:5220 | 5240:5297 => 1.00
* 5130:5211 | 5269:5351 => 0.98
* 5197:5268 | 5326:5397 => 0.98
